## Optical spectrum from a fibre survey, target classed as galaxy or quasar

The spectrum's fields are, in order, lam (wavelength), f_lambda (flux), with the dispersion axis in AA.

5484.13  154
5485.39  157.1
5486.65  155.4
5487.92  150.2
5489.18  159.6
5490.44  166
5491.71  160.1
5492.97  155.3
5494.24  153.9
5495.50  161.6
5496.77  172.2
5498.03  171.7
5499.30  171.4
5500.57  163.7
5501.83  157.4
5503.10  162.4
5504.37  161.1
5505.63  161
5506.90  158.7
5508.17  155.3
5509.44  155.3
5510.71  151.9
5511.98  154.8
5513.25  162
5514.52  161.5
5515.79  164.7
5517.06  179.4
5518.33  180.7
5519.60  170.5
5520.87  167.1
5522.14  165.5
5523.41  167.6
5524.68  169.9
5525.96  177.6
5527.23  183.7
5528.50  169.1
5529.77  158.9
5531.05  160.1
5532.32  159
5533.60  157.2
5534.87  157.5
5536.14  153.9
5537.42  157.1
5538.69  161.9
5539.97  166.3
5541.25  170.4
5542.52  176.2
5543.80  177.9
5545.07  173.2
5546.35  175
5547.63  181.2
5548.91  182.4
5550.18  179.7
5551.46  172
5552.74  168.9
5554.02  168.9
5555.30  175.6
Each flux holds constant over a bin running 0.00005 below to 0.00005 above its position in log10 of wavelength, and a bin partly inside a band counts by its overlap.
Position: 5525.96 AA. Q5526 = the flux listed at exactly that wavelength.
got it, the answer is 177.6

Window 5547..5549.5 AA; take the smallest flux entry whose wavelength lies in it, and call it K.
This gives 181.2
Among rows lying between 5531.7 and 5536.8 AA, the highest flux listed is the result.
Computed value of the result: 159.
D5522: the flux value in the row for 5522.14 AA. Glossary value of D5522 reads 165.5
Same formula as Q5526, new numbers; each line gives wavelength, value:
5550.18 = 179.7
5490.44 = 166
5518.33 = 180.7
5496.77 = 172.2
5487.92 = 150.2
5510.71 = 151.9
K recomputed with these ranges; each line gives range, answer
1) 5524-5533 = 158.9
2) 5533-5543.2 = 153.9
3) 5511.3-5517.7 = 154.8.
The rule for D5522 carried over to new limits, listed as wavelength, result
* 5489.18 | 159.6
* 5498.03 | 171.7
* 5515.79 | 164.7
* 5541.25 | 170.4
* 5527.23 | 183.7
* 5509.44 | 155.3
